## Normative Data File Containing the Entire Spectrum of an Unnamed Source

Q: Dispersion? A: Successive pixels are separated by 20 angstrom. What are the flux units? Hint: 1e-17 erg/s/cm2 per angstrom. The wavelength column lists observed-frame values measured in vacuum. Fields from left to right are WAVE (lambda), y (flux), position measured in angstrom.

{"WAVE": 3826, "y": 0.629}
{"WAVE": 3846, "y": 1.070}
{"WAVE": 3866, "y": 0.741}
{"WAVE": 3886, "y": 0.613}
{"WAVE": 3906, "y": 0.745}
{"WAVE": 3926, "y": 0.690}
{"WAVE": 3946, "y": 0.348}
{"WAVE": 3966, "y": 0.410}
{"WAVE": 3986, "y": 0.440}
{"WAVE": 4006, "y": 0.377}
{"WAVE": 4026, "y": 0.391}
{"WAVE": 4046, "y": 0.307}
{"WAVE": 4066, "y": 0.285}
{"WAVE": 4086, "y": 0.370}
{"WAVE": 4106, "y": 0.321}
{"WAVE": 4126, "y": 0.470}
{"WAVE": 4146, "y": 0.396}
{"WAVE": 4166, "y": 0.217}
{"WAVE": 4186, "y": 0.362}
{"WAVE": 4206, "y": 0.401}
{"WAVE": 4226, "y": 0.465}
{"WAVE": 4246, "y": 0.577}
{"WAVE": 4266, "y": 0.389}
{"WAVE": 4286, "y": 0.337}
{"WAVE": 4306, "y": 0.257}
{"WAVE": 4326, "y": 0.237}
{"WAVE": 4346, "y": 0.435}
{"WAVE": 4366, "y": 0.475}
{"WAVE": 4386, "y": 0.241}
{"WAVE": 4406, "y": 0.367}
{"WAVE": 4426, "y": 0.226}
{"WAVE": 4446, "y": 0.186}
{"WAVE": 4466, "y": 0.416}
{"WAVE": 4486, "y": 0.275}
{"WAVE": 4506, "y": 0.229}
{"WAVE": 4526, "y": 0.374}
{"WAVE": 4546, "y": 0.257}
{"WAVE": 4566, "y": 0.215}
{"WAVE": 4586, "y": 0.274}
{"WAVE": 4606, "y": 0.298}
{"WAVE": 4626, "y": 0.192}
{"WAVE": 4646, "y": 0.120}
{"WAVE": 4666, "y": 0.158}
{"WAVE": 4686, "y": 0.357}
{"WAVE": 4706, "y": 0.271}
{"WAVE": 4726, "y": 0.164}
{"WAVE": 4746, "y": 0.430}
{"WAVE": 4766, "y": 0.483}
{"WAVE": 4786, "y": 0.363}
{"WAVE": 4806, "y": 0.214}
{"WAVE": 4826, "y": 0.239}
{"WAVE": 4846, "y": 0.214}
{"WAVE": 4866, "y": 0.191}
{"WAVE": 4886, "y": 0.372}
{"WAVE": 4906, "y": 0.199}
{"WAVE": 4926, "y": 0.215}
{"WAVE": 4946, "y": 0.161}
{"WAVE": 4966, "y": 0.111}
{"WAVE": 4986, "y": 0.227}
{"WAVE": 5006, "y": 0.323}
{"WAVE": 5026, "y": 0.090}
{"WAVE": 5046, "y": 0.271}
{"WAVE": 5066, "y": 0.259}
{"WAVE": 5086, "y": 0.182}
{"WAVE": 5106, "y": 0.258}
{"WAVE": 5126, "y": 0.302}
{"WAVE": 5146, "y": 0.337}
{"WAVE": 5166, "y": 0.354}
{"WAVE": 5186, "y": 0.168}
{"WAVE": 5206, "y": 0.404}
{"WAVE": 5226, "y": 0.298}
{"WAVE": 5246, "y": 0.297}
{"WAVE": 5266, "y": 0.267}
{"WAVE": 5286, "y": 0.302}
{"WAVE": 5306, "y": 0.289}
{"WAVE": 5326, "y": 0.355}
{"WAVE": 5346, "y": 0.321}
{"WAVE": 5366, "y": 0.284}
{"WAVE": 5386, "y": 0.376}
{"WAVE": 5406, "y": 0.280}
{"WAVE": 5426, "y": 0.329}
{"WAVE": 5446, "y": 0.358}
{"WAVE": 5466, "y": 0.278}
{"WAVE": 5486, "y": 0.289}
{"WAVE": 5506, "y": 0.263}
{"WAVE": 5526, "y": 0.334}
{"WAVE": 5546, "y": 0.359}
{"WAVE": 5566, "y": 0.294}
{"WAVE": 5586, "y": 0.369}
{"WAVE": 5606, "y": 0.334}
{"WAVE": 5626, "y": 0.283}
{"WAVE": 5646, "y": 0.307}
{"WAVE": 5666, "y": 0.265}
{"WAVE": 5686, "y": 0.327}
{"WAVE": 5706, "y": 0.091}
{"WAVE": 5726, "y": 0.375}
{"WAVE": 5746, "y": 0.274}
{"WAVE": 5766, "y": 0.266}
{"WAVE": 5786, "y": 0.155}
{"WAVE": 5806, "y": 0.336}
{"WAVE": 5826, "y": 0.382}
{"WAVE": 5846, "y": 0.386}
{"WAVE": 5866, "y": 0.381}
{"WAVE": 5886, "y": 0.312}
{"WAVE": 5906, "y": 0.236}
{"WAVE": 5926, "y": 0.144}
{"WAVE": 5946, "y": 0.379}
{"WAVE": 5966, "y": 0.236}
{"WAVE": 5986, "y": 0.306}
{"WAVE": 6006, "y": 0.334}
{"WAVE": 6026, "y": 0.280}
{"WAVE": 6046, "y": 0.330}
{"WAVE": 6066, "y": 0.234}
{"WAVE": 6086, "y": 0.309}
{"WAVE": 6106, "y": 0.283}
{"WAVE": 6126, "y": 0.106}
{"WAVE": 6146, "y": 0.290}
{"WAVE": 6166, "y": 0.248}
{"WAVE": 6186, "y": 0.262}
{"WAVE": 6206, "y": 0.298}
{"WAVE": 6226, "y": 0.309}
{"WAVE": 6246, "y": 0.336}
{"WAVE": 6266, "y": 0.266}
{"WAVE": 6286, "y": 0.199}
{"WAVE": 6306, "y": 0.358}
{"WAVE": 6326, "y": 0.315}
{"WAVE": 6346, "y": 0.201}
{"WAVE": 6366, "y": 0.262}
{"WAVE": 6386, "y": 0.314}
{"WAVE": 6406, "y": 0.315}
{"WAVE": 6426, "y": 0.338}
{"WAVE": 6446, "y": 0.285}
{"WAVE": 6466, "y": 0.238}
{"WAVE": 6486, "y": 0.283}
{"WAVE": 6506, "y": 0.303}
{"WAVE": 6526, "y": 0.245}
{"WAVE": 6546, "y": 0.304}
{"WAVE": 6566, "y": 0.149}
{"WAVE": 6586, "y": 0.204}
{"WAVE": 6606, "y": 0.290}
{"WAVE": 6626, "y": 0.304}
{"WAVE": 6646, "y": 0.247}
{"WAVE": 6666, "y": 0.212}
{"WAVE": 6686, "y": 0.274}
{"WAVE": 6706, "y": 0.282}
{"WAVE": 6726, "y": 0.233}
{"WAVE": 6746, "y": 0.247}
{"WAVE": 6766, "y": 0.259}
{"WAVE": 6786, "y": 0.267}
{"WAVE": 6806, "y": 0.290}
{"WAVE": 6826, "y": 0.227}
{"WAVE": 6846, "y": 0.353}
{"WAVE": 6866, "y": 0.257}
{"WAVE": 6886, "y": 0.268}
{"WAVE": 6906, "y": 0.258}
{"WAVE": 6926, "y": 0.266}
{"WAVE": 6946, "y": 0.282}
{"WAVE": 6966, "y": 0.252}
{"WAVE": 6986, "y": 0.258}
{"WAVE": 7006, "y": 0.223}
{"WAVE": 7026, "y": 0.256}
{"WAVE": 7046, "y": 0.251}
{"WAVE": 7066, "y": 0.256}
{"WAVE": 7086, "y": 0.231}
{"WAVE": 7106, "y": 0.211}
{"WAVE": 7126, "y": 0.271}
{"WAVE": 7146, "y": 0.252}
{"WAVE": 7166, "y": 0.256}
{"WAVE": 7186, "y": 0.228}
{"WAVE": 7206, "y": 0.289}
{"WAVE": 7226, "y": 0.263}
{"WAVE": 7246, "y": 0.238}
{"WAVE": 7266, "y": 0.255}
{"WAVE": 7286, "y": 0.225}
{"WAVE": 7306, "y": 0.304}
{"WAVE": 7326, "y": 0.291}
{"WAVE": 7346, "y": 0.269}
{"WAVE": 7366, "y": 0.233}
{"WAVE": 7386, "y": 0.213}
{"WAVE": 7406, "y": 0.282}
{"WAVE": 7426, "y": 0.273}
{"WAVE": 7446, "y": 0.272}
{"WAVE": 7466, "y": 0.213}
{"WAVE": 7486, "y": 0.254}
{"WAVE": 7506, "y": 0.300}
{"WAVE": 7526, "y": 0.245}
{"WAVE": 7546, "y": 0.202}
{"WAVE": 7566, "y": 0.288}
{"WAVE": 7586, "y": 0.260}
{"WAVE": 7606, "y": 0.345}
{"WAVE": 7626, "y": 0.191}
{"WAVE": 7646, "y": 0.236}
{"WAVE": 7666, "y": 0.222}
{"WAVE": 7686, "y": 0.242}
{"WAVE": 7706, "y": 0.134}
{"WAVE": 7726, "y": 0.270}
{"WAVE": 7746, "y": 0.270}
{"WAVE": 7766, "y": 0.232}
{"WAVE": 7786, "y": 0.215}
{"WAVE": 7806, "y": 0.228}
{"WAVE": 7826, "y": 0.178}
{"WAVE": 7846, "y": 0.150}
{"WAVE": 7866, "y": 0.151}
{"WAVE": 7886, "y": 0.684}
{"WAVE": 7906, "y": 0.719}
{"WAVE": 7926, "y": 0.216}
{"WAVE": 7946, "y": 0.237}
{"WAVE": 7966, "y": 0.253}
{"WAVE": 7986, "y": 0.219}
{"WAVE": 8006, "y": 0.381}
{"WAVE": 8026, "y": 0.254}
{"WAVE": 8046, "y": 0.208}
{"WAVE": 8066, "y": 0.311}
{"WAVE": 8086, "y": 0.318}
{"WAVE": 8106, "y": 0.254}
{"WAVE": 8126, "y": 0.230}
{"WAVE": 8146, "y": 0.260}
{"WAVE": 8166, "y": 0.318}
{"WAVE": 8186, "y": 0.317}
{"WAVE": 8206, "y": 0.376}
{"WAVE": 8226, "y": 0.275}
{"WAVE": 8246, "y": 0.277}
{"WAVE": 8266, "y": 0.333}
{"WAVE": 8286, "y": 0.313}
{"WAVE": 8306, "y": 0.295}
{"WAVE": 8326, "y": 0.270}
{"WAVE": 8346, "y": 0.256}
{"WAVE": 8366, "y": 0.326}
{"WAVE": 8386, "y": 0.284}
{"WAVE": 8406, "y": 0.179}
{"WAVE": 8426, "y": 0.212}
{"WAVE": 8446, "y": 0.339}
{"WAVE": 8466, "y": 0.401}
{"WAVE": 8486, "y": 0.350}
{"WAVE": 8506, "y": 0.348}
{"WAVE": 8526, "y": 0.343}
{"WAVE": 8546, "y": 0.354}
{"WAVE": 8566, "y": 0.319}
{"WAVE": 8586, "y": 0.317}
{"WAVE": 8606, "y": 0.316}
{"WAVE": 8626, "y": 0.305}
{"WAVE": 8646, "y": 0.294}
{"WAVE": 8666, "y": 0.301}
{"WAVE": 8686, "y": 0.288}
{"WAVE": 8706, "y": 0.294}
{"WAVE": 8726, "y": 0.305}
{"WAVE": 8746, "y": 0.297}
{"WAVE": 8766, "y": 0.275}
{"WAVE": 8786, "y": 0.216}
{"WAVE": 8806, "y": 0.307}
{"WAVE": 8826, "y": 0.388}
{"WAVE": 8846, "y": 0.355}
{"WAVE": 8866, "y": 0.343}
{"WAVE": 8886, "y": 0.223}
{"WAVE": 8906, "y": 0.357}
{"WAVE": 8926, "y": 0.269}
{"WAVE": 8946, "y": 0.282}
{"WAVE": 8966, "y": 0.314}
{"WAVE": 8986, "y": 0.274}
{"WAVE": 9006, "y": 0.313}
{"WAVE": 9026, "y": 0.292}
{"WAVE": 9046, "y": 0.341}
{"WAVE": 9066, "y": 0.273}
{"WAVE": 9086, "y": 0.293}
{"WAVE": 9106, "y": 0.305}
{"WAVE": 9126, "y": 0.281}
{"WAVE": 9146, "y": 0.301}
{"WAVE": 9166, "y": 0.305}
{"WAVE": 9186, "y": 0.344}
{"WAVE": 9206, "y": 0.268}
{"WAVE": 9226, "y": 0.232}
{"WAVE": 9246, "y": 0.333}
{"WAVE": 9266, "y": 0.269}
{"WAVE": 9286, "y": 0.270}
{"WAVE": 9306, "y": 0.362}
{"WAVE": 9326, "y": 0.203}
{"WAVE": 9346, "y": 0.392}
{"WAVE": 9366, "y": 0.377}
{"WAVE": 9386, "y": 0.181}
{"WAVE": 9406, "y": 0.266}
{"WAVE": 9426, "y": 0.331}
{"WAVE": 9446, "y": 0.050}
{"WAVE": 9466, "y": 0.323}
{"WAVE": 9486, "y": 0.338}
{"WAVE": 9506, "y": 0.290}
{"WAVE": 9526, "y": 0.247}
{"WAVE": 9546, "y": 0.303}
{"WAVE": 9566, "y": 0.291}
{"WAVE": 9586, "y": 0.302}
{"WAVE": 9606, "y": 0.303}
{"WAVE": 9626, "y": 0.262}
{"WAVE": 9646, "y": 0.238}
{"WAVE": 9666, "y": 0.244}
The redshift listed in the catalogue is 1.118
